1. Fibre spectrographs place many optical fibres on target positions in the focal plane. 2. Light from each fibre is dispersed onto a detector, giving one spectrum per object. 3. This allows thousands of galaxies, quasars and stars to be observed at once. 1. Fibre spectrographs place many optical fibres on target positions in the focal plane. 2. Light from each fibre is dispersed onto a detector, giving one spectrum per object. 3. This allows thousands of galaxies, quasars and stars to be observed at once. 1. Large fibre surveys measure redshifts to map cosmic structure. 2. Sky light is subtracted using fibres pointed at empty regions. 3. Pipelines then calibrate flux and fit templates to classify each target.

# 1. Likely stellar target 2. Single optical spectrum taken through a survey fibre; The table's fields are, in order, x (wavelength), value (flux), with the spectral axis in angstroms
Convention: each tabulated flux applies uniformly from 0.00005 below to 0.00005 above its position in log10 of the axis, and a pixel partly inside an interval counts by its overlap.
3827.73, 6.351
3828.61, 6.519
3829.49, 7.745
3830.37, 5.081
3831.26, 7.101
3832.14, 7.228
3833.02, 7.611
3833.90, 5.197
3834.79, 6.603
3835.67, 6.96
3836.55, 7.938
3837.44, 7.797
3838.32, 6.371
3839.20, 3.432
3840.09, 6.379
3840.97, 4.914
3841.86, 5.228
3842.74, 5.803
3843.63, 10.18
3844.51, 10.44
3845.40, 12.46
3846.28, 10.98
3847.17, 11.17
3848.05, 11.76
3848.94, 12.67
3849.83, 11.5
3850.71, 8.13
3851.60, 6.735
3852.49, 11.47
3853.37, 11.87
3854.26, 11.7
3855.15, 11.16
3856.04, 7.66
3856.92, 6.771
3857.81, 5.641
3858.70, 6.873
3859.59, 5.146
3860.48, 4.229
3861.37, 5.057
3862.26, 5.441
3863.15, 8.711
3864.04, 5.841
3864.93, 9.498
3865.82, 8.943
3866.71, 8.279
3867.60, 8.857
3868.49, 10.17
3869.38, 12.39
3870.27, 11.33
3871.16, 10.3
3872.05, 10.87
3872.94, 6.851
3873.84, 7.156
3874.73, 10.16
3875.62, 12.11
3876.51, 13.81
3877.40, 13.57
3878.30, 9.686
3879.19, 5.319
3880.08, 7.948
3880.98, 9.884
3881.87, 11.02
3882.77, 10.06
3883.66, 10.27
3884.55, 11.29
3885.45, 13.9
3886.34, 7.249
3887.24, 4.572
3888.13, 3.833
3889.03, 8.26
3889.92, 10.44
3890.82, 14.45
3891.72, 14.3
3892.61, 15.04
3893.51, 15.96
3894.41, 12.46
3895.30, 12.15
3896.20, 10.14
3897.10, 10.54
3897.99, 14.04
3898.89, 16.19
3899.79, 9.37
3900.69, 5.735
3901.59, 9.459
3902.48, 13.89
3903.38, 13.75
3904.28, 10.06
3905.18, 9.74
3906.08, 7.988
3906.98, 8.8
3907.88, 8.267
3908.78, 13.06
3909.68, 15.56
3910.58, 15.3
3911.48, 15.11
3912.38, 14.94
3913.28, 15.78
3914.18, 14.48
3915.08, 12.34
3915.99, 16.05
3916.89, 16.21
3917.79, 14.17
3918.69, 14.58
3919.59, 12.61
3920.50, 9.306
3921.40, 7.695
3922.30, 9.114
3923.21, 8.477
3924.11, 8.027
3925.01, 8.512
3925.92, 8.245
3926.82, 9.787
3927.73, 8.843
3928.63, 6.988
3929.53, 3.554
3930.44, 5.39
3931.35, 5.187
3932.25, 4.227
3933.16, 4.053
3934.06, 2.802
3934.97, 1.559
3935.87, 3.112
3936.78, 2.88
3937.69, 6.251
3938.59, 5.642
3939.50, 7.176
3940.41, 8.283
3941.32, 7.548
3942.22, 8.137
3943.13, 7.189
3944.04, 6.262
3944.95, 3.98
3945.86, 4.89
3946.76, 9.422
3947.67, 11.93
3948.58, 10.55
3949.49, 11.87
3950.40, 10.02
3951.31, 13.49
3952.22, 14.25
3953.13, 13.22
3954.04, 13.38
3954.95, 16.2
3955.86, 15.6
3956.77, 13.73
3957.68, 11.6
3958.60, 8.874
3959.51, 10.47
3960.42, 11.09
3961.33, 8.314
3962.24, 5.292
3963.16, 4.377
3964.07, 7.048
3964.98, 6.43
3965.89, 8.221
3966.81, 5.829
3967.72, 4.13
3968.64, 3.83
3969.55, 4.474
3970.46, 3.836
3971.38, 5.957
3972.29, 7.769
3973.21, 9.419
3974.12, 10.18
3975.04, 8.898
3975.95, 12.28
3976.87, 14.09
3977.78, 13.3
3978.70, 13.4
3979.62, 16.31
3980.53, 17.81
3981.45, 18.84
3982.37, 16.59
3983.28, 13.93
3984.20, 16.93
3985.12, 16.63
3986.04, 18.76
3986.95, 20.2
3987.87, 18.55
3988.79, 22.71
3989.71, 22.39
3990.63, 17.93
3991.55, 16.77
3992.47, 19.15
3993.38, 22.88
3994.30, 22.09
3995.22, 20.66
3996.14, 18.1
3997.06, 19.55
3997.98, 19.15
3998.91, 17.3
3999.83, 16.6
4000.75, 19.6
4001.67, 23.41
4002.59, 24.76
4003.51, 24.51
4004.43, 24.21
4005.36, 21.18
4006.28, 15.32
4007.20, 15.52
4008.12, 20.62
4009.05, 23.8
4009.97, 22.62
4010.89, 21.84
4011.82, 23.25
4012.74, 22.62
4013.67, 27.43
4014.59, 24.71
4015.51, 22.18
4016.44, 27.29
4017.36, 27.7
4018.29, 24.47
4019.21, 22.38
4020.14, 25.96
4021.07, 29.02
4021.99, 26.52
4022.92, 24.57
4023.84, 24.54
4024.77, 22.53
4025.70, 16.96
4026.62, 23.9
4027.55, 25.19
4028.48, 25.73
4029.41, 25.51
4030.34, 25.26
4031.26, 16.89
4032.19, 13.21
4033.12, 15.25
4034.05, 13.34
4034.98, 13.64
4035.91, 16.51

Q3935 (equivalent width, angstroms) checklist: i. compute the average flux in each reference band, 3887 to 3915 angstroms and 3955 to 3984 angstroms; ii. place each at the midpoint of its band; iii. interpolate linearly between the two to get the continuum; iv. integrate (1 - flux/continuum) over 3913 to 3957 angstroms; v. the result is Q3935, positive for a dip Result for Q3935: 7.2 angstroms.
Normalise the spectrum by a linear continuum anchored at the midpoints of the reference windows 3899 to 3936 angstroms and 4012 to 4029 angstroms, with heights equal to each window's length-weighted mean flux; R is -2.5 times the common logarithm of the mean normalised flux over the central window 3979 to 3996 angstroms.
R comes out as 0.07 mag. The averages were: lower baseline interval 9.92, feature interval 18.8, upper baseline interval 24.6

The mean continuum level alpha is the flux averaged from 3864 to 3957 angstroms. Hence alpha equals 10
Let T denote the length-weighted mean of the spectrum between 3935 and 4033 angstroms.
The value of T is 15.6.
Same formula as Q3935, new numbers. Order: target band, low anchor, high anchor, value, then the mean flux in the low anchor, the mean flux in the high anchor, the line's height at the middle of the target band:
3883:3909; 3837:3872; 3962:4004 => -0.77 angstroms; 8.57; 14.7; 10.5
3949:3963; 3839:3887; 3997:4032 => 4.61 angstroms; 9.09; 22.7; 17.5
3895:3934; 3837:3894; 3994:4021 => 8.40 angstroms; 9.25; 22.1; 13.7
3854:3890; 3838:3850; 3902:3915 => 5.65 angstroms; 8.77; 12.6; 10.4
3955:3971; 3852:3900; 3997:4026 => 8.80 angstroms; 9.82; 22.6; 18.1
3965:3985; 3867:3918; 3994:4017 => 8.66 angstroms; 11.3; 21.6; 18.8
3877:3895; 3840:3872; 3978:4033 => 1.33 angstroms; 8.82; 21.1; 11.3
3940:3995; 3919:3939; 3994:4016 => 8.22 angstroms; 6.52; 21.3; 14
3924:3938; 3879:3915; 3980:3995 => 8.50 angstroms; 11.3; 18.9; 14.2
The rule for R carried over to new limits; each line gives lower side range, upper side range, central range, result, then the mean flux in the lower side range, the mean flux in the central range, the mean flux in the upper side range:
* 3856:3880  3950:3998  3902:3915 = -0.21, 8.55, 12.6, 13.3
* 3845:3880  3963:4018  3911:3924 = -0.03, 9.27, 12.8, 16.9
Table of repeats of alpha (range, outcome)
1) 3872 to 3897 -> 10.4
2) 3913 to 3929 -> 11.1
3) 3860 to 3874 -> 8.39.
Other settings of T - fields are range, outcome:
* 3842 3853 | 10.2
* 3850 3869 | 8.07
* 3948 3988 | 11.4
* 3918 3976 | 8.16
